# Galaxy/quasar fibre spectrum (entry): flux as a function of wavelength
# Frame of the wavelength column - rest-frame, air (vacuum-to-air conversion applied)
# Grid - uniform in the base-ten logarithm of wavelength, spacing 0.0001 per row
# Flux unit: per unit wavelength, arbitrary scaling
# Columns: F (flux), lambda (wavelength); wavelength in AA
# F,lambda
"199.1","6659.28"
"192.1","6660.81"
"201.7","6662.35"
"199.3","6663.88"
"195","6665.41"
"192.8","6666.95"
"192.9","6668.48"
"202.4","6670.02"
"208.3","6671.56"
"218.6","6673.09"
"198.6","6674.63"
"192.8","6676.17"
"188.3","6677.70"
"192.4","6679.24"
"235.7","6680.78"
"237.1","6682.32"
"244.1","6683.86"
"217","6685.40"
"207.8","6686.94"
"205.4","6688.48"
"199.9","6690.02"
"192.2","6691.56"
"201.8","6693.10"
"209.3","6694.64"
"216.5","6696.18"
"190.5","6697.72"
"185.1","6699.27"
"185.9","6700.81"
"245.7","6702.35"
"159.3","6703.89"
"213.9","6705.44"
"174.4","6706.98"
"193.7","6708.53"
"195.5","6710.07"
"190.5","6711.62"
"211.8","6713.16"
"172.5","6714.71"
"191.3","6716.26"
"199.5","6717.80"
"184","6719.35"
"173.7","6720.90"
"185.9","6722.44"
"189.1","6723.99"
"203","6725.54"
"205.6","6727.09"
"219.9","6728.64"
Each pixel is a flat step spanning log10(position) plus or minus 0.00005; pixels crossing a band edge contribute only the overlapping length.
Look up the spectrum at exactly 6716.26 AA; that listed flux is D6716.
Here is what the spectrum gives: 191.3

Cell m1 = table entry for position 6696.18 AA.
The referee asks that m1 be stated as 216.5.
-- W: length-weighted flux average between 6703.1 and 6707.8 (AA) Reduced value 183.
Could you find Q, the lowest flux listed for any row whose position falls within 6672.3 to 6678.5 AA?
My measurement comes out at 188.3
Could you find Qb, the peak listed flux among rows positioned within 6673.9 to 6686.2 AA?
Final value 244.1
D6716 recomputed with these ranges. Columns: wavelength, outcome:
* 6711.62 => 190.5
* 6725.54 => 203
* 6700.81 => 185.9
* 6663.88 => 199.3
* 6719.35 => 184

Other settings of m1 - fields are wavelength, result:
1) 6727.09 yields 205.6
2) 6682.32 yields 237.1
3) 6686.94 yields 207.8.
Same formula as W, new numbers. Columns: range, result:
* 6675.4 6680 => 191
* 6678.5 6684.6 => 227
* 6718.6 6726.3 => 187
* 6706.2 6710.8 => 188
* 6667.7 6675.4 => 204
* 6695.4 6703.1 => 205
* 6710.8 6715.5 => 191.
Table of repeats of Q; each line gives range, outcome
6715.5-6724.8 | 173.7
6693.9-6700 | 185.1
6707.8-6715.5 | 172.5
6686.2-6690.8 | 199.9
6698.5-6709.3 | 159.3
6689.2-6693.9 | 192.2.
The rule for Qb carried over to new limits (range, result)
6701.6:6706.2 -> 245.7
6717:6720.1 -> 199.5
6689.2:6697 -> 216.5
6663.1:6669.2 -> 199.3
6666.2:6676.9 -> 218.6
